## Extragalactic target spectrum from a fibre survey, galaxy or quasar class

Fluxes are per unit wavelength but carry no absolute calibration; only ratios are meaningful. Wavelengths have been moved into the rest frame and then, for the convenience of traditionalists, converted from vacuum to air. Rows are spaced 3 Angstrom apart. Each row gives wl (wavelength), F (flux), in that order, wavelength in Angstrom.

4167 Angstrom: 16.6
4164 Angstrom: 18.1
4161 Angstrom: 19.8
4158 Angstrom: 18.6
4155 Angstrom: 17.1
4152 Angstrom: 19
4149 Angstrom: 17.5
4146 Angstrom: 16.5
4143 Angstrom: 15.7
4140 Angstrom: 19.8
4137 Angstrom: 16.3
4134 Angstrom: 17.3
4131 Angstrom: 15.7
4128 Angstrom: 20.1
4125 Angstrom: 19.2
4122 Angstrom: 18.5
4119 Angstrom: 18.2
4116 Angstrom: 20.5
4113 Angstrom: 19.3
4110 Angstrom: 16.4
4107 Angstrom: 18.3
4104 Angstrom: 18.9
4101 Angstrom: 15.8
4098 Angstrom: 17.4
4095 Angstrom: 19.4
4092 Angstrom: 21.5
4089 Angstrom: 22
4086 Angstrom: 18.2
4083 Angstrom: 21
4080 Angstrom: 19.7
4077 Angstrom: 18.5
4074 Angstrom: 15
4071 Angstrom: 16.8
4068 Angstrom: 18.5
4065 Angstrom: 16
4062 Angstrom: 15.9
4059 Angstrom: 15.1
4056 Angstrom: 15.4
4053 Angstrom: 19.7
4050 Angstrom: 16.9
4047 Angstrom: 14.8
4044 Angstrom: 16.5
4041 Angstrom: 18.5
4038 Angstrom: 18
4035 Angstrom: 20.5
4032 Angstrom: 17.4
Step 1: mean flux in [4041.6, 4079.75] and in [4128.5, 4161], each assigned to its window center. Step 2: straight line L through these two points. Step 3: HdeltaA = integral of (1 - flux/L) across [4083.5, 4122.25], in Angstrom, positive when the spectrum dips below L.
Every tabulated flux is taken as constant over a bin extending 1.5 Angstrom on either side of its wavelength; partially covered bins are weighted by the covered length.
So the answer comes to -3.9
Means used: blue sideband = 16.7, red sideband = 17.5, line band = 18.9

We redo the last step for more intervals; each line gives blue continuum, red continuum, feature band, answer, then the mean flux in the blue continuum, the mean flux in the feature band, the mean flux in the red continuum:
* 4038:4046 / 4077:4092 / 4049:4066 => 1.8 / 17.4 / 16.5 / 20.2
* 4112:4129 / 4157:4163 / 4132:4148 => 1.8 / 19.3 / 17.1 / 19.2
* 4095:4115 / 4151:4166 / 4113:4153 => 0.2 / 17.9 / 18.1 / 18.4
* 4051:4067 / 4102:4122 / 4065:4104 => -2.4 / 16.5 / 18.6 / 18.5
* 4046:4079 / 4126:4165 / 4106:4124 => -1.2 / 16.7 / 18.6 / 17.8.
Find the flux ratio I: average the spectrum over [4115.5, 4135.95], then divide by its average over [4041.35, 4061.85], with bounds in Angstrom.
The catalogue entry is 1.11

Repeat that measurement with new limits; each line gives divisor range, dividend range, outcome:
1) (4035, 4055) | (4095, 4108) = 1.01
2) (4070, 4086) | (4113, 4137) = 1.01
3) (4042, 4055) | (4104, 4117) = 1.09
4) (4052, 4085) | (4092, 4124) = 1.06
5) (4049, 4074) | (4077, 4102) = 1.16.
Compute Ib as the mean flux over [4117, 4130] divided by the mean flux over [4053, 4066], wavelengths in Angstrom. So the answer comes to 1.18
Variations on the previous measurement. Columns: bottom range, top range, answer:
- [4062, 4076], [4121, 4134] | 1.10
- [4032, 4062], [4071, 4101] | 1.10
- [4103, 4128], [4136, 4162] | 0.95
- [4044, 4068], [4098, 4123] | 1.11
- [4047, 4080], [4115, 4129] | 1.14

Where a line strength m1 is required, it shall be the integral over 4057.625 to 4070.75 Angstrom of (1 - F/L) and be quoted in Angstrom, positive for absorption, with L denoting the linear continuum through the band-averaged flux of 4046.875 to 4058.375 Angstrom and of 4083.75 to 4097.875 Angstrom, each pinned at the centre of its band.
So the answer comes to 1.0 Angstrom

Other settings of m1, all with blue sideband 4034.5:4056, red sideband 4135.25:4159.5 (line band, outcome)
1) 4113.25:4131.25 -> -1.4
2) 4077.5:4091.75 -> -2.2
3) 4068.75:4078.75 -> 0.3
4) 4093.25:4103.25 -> -0.1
